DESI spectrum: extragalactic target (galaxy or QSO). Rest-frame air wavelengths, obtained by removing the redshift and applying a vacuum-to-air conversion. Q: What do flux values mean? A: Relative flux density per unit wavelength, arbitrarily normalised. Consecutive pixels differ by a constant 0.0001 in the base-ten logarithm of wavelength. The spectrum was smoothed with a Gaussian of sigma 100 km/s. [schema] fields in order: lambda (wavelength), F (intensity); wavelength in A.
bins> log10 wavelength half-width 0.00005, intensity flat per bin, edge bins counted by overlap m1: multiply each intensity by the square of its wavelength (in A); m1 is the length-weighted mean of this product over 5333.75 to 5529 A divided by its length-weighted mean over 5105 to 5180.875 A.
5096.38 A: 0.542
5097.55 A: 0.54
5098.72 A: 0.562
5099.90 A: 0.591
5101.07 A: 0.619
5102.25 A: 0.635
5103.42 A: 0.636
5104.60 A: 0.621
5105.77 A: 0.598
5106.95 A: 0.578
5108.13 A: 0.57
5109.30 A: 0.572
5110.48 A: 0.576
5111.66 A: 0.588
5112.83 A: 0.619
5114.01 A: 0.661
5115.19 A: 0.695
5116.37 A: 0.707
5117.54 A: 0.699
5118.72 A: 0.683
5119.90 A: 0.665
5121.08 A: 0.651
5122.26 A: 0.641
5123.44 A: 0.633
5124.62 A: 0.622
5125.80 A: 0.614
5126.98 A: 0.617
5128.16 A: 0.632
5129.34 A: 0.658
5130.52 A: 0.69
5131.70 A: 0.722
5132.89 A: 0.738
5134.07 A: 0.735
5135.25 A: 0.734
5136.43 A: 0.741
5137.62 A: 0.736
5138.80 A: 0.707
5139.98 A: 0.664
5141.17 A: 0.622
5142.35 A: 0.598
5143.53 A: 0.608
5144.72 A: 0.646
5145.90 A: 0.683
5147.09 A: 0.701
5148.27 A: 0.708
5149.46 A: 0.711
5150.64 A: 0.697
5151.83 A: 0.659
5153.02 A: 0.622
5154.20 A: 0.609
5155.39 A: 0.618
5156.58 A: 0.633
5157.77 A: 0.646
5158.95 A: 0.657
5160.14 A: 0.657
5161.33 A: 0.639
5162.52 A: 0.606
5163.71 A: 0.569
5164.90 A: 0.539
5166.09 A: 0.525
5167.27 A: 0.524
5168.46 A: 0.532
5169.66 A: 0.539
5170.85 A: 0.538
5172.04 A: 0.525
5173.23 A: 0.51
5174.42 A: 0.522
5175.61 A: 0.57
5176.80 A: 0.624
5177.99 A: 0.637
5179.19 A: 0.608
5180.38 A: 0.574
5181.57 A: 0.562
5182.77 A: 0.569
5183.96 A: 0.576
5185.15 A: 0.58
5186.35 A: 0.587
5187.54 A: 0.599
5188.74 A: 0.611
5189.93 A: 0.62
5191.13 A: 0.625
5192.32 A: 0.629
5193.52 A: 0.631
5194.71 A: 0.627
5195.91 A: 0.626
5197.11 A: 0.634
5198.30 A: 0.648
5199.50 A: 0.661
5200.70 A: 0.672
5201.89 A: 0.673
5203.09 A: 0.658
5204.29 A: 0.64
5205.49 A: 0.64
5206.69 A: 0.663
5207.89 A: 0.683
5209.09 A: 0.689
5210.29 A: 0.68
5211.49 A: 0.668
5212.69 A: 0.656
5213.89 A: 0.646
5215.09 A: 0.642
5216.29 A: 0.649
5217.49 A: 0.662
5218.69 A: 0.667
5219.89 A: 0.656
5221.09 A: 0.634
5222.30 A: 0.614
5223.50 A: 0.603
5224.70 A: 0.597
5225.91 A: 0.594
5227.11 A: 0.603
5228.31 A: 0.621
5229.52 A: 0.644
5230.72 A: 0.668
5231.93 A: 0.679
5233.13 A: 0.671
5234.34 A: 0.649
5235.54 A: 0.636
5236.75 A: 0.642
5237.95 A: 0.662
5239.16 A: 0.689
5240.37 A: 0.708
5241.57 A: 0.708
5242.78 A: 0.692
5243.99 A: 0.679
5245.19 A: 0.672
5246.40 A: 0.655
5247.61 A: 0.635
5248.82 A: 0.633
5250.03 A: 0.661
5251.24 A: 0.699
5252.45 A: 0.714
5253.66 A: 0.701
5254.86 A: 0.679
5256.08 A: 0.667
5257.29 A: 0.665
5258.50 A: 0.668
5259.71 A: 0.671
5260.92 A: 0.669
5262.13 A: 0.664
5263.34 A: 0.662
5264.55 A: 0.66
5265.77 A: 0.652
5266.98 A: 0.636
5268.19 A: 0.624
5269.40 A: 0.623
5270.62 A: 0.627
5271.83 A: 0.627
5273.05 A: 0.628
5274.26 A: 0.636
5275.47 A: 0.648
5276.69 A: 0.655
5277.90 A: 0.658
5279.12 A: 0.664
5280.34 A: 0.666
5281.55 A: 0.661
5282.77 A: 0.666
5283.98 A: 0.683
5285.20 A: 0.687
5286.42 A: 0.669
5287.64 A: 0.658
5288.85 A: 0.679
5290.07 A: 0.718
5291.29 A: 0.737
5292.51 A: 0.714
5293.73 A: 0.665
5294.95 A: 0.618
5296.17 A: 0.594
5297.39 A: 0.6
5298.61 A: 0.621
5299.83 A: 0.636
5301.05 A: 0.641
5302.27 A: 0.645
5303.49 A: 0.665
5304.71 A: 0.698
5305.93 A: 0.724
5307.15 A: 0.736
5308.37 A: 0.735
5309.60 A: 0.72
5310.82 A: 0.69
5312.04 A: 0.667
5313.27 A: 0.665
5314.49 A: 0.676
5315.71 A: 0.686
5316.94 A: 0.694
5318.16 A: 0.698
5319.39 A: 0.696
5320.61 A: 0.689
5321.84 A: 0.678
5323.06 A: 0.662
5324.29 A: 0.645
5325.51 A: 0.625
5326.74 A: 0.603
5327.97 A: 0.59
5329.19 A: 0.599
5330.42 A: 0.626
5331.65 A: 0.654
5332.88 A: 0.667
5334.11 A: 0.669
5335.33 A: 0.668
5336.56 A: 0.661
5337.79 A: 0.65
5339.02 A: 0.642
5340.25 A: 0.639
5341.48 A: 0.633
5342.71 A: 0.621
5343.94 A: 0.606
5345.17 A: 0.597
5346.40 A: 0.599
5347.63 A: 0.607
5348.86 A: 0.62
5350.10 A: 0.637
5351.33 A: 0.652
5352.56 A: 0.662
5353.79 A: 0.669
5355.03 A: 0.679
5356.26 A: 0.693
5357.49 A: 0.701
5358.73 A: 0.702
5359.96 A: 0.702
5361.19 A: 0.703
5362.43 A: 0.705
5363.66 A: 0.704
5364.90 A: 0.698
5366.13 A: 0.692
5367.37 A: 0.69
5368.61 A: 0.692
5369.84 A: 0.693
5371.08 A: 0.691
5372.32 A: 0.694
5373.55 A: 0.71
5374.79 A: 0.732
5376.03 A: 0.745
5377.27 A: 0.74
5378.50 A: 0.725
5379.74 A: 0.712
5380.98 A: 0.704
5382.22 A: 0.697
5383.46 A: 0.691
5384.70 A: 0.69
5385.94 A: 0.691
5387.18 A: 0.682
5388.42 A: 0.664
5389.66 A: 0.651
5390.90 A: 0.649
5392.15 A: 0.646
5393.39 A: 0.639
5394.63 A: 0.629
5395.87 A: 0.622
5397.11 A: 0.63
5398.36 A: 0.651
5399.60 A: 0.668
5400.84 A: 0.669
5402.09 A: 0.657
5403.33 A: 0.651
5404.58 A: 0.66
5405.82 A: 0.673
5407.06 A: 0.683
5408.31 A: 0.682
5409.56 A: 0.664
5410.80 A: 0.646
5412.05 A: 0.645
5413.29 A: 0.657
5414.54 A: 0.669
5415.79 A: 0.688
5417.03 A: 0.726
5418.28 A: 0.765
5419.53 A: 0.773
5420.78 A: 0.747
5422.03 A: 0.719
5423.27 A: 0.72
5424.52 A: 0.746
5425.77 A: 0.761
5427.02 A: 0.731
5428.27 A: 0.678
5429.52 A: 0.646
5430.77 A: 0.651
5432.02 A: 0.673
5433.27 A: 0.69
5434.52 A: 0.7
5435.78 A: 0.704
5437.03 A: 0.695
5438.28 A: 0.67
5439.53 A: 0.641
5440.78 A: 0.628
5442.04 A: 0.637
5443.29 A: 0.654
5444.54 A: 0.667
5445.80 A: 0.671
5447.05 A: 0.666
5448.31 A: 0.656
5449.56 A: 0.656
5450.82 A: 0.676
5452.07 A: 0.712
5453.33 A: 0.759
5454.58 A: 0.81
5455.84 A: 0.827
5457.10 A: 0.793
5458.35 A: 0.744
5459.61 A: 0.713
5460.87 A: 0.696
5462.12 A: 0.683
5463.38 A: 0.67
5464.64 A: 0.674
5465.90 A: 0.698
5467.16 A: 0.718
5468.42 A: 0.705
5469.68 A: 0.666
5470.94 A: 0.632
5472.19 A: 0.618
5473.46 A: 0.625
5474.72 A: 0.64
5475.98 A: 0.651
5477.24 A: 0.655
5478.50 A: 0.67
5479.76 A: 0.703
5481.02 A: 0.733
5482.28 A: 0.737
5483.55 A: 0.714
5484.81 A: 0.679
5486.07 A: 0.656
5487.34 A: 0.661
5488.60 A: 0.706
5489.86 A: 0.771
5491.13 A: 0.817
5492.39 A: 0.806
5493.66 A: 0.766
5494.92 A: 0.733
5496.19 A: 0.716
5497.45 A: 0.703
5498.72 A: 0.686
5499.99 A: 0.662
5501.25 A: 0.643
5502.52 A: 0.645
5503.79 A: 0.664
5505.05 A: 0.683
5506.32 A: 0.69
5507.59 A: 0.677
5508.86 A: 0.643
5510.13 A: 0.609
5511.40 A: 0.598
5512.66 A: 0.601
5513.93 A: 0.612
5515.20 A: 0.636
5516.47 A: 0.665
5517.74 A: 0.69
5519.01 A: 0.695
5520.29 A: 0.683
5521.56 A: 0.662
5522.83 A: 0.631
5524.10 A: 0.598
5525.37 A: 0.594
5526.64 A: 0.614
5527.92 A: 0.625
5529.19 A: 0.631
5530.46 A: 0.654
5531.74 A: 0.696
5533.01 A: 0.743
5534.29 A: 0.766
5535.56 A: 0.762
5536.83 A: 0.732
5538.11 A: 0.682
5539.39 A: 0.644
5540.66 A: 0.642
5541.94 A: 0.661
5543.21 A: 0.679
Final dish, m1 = 1.20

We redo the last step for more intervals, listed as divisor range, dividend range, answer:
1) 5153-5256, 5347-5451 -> 1.16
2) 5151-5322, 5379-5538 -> 1.15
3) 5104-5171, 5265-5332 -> 1.10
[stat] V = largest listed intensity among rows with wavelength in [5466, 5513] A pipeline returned 0.817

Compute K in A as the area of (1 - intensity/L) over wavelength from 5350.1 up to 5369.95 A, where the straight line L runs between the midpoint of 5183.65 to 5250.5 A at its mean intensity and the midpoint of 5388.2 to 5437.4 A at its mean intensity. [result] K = -0.5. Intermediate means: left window 0.646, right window 0.681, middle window 0.688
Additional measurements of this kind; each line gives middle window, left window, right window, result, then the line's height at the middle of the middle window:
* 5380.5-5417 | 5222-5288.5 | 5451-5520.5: 0.74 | 0.678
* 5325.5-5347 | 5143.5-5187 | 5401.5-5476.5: 0.86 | 0.657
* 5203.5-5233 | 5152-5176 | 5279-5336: -1.60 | 0.613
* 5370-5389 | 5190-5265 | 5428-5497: -0.64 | 0.681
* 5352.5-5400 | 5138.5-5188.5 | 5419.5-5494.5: -0.88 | 0.674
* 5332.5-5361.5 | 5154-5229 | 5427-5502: 0.30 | 0.66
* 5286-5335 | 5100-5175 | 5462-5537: -0.89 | 0.654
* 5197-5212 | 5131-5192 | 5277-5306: -0.63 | 0.636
